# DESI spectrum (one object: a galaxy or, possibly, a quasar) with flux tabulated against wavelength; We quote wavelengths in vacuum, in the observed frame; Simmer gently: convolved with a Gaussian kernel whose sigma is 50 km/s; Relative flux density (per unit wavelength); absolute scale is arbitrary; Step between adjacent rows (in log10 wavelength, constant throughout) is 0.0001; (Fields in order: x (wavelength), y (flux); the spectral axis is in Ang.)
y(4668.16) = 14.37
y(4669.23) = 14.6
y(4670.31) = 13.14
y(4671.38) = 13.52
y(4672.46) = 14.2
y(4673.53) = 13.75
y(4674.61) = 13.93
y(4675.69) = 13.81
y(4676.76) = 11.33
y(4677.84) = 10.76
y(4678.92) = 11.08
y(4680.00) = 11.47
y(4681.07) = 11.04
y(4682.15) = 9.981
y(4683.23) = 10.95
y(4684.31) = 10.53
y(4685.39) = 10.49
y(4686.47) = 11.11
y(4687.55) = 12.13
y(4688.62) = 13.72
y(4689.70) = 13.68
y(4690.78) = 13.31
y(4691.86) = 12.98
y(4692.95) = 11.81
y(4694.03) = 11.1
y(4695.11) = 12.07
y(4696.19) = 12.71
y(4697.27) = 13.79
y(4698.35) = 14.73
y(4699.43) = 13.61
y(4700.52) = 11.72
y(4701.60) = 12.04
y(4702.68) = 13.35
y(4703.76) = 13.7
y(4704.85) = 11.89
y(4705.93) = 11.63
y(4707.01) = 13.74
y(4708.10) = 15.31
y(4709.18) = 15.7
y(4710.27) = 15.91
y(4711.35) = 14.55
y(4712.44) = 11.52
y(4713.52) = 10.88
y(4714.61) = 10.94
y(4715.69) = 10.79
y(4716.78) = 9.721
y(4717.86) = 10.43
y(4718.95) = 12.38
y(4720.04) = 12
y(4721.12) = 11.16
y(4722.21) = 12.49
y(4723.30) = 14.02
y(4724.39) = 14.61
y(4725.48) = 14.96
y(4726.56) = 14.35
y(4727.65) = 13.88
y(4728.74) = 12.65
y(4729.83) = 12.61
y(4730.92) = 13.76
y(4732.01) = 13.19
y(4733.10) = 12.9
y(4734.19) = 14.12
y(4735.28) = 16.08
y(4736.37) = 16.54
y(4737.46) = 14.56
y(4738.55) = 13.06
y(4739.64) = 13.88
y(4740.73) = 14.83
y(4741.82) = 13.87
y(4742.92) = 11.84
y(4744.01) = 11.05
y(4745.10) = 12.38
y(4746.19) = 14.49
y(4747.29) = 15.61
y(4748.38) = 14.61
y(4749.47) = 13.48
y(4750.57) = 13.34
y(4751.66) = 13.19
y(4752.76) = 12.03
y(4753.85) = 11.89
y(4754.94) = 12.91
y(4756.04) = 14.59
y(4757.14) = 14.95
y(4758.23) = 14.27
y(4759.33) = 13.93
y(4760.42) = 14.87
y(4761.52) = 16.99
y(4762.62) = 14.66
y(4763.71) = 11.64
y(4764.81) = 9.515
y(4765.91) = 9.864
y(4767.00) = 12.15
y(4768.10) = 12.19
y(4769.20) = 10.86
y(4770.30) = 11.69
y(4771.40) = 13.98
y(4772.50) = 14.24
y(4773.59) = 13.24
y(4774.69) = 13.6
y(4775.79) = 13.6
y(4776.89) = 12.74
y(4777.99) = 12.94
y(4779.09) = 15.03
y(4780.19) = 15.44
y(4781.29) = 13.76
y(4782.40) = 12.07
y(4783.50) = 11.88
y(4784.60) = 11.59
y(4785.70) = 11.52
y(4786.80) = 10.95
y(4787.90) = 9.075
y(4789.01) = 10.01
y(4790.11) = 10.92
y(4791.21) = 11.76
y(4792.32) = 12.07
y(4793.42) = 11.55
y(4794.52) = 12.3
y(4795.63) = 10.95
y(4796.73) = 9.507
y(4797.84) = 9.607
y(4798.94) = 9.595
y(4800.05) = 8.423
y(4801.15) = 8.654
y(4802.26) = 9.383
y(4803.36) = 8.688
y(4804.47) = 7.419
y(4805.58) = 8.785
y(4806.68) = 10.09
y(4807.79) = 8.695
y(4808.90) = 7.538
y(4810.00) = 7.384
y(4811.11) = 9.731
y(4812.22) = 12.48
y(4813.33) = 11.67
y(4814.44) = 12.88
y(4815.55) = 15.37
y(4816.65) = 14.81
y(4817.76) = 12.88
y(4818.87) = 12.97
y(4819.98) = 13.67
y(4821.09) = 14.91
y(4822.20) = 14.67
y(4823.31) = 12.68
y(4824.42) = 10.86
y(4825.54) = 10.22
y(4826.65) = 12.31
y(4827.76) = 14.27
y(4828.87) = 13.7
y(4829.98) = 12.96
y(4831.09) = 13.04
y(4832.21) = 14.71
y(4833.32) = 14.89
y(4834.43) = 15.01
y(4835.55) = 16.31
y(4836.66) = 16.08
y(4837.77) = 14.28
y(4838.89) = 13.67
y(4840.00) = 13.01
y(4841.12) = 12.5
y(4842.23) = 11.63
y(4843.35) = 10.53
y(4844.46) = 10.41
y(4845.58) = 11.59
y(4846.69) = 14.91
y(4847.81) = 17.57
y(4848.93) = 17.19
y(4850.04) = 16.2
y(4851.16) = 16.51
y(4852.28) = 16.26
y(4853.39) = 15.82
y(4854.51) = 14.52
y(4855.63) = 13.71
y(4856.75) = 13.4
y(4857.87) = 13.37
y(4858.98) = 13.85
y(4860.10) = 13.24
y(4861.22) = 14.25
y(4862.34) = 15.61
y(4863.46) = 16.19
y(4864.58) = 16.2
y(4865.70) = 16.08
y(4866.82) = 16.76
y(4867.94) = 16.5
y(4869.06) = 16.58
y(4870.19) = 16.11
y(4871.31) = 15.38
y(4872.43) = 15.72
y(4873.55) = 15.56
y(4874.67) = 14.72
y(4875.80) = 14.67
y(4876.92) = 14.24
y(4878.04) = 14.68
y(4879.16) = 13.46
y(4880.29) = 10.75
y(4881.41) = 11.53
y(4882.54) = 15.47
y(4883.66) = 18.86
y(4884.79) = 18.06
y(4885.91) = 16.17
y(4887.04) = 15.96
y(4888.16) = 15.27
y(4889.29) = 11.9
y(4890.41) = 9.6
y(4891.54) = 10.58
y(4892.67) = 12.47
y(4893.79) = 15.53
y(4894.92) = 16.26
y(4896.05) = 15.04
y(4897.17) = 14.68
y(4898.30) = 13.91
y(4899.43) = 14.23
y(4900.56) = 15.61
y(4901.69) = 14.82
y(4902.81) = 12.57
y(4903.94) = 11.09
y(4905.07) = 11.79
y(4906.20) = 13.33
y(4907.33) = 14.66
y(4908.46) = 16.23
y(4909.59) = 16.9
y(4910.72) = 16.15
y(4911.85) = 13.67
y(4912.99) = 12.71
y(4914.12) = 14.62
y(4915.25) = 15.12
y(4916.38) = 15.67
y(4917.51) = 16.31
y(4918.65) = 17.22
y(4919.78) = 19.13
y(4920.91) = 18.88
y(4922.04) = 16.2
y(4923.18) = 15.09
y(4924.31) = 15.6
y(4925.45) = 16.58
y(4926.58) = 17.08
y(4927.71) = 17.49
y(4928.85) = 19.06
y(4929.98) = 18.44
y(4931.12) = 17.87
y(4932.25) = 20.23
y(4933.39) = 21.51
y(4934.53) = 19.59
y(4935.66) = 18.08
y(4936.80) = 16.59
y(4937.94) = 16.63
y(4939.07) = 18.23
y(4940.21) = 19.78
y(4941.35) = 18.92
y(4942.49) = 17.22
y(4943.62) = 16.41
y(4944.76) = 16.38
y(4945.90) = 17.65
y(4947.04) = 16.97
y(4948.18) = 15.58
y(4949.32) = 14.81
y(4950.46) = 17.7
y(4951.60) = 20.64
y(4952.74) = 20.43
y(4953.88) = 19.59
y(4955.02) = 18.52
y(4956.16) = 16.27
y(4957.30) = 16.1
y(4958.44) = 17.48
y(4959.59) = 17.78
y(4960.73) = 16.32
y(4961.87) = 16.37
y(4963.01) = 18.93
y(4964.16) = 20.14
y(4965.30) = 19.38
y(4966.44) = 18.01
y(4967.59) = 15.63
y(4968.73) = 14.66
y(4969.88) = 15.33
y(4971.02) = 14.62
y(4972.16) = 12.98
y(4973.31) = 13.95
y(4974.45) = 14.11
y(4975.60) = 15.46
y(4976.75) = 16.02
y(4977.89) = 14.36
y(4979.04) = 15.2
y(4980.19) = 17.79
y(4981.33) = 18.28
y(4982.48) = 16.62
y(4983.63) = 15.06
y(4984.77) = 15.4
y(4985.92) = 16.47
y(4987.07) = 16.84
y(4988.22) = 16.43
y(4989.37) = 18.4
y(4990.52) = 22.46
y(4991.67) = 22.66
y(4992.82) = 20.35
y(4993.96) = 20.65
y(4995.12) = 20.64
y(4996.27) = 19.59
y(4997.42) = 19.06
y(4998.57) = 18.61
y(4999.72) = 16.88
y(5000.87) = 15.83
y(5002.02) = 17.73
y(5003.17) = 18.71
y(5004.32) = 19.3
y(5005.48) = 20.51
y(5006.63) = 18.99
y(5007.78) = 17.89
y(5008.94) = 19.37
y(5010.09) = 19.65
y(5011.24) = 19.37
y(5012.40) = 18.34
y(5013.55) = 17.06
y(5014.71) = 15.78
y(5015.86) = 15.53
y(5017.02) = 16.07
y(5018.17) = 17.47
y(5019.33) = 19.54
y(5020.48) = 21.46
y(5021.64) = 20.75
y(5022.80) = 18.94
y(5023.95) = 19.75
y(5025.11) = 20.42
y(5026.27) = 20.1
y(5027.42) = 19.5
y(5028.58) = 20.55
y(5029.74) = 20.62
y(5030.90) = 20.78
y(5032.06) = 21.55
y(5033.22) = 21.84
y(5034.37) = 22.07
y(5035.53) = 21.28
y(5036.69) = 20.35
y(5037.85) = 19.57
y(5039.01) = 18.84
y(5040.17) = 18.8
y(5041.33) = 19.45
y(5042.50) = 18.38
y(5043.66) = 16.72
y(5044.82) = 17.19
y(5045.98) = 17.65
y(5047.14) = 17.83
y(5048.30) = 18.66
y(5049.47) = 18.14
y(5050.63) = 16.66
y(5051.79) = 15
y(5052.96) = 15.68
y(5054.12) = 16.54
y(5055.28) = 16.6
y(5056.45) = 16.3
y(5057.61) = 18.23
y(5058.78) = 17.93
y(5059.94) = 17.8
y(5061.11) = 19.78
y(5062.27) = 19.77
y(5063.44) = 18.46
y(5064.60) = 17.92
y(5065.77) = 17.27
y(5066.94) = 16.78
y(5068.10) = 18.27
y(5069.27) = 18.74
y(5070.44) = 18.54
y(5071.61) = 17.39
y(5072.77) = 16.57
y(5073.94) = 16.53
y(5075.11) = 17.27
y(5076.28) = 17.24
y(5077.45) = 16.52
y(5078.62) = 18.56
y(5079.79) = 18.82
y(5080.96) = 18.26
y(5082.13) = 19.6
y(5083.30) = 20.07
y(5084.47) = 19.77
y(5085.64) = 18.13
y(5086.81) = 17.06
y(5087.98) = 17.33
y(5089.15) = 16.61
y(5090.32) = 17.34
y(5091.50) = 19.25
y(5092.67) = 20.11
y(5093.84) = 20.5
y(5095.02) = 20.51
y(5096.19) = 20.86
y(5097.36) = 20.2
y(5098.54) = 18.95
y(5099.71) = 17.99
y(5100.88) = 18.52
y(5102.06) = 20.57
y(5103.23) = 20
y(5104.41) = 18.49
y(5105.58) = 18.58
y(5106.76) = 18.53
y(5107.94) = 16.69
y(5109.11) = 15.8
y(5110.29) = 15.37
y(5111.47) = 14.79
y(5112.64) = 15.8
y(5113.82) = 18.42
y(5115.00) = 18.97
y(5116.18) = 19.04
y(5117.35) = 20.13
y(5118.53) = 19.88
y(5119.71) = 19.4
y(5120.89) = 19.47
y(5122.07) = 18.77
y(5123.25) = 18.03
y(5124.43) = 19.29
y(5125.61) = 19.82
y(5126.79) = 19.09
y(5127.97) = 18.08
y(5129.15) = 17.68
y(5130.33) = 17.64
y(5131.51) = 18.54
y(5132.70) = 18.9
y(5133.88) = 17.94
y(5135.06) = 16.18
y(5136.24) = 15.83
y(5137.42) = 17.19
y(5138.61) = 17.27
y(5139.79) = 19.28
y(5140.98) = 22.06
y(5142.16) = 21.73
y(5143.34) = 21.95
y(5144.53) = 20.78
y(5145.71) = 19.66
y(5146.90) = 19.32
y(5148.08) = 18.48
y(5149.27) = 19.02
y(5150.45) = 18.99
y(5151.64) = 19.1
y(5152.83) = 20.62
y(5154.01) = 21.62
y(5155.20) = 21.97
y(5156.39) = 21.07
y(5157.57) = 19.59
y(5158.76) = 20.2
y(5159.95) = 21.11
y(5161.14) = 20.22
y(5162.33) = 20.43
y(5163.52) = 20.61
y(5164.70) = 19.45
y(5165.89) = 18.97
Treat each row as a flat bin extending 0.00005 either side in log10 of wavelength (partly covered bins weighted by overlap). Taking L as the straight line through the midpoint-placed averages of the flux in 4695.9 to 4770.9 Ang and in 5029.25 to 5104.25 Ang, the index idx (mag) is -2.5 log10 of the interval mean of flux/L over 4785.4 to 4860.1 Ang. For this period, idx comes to 0.18 mag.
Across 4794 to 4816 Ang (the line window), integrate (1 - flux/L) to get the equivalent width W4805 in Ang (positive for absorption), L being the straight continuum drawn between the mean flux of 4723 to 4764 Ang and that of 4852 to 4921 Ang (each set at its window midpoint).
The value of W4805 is 6.7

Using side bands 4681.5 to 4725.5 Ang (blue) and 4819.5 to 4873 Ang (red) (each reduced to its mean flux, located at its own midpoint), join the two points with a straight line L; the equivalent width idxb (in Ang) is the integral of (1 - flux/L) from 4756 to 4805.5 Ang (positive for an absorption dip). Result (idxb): 5.8 Ang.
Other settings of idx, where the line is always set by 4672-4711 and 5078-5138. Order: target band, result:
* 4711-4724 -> 0.11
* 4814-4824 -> 0.04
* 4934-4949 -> -0.09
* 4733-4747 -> -0.04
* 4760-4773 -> 0.08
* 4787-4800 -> 0.31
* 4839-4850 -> 0.11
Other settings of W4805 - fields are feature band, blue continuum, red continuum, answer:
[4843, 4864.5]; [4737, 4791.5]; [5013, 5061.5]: 0.4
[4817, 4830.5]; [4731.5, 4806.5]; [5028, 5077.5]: 0.5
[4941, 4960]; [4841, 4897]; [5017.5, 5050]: -0.5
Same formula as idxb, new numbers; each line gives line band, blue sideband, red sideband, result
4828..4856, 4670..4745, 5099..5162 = 0.9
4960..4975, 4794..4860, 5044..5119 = -0.6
